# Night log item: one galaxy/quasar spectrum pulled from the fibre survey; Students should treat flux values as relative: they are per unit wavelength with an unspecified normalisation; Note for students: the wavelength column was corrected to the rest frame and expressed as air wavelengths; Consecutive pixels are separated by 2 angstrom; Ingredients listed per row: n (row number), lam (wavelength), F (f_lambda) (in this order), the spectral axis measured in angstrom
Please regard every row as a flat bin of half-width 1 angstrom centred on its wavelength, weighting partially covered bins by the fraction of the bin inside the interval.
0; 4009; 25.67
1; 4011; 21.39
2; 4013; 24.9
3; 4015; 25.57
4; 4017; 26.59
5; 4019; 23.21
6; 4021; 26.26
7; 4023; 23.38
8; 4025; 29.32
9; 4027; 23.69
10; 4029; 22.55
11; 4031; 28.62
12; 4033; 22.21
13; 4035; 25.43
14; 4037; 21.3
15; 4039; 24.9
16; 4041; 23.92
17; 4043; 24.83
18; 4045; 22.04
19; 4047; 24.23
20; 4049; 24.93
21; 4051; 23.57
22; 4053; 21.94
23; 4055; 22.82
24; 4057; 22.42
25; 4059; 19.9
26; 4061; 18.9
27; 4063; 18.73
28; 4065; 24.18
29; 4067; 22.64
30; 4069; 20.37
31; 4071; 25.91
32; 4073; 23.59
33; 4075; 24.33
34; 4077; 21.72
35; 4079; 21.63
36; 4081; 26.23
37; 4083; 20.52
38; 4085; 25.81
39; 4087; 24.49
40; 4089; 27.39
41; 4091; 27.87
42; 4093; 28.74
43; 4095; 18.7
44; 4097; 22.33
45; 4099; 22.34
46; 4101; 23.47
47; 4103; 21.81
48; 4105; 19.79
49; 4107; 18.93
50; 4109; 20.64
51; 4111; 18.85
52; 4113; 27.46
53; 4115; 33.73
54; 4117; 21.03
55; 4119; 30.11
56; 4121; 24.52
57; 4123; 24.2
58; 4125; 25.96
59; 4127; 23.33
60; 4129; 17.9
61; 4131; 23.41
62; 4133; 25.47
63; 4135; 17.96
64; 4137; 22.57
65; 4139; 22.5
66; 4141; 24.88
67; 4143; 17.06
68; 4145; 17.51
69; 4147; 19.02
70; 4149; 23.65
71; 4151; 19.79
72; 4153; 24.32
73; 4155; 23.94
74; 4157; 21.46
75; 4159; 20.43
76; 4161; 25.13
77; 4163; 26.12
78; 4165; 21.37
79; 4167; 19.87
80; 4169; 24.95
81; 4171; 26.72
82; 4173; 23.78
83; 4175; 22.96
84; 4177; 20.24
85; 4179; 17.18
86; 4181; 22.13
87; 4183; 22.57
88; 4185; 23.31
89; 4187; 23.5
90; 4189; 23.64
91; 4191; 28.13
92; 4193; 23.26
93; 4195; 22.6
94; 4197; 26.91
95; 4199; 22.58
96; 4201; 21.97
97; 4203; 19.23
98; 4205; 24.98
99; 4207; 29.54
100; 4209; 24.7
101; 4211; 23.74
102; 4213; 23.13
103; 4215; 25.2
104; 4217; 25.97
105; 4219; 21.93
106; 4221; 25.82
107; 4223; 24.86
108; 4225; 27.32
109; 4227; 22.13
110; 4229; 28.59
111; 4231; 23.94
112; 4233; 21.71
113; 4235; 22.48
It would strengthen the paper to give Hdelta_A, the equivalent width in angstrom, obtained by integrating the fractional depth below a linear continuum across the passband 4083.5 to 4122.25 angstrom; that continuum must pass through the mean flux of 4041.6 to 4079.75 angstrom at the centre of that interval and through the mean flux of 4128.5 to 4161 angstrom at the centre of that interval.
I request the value -3.5 angstrom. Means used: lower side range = 22.6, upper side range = 21.5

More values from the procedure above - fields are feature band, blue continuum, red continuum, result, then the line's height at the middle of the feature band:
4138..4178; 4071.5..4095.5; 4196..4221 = 3.3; 24.3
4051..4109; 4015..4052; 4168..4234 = 3.8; 24.4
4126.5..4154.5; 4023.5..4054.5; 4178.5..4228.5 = 3.1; 24.1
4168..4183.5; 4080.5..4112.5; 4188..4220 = 0.9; 23.9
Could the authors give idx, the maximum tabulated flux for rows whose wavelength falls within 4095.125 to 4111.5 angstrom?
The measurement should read 23.47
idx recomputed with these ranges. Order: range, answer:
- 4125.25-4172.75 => 26.72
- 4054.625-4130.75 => 33.73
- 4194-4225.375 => 29.54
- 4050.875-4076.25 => 25.91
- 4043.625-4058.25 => 24.93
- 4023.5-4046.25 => 29.32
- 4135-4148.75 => 24.88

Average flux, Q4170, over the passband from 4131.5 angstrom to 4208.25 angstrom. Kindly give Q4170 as 22.7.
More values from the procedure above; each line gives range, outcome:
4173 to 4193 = 22.7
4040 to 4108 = 23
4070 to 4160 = 23.1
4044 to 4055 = 23.3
